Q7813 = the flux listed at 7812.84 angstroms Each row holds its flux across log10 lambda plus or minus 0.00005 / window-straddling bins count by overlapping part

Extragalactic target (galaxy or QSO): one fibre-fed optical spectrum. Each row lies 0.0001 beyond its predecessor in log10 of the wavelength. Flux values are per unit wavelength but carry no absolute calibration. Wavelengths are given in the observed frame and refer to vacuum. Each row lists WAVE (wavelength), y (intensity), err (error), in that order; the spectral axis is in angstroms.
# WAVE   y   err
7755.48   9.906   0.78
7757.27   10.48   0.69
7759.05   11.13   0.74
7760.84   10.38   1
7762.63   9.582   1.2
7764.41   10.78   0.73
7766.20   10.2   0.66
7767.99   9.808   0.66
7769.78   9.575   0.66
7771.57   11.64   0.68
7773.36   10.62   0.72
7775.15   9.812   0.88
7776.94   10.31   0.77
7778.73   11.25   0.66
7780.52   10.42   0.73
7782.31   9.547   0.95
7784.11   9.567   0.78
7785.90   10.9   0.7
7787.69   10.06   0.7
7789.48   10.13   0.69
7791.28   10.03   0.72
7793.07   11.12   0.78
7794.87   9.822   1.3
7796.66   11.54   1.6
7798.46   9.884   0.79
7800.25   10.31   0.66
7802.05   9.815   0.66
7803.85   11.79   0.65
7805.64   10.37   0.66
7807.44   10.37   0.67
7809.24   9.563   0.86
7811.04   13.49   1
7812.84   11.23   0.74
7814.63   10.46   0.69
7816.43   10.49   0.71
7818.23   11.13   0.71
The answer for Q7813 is 11.23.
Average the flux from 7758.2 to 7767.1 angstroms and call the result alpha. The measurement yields 10.4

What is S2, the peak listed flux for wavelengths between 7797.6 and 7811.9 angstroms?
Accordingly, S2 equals 13.49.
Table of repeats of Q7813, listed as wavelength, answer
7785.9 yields 10.9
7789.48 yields 10.13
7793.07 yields 11.12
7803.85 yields 11.79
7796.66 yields 11.54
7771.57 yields 11.64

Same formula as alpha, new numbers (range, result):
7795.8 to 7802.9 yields 10.4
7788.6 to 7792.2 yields 10.1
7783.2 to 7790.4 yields 10.2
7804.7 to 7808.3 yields 10.4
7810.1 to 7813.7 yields 12.3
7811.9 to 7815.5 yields 10.9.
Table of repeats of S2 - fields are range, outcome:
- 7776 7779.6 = 11.25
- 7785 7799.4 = 11.54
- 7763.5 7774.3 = 11.64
